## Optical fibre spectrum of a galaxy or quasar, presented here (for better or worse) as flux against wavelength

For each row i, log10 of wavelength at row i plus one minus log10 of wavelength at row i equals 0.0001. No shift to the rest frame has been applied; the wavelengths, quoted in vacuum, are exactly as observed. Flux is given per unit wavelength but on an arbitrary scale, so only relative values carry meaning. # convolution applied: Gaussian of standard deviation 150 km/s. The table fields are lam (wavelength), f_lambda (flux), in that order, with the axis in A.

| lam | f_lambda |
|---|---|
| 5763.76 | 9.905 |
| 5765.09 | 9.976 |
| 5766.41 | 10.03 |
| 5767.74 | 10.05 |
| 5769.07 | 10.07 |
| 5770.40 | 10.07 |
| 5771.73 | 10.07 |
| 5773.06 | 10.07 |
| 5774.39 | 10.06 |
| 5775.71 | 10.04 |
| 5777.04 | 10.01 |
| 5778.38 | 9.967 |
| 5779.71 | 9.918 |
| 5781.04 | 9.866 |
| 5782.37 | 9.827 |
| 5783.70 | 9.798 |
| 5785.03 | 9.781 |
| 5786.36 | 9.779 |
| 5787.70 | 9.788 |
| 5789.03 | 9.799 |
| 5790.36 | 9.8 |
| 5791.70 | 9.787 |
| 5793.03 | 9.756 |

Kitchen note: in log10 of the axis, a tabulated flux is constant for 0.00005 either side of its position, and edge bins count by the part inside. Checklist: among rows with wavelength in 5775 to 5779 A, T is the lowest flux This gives 9.967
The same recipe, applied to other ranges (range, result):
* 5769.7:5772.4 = 10.07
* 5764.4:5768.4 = 9.976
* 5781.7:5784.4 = 9.798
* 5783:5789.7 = 9.779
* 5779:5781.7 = 9.866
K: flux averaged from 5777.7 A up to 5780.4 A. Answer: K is 9.91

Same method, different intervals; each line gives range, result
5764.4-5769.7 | 10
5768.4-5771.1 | 10.1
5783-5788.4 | 9.79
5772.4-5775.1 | 10.1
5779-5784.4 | 9.86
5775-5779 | 10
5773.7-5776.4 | 10.1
